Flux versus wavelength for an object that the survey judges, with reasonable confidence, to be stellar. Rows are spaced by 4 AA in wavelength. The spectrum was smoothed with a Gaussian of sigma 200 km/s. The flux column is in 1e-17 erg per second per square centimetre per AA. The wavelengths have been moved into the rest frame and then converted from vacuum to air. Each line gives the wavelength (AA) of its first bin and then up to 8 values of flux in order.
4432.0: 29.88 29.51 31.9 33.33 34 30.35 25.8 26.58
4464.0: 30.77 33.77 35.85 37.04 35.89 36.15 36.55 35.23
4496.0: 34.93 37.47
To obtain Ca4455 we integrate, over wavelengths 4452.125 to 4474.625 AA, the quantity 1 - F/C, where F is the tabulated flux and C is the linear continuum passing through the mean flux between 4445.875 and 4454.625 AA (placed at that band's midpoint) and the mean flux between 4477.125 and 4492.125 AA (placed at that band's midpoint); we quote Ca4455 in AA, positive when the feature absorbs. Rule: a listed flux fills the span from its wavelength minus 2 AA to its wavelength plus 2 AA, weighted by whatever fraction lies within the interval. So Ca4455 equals 1.9 AA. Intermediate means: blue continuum 31.7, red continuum 36.1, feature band 30.7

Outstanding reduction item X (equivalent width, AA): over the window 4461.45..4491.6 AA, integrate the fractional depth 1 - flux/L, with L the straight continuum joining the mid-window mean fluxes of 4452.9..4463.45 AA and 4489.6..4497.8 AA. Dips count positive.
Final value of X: -3.5 AA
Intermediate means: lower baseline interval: 27.3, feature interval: 35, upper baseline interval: 35.2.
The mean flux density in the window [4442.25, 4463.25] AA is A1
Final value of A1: 30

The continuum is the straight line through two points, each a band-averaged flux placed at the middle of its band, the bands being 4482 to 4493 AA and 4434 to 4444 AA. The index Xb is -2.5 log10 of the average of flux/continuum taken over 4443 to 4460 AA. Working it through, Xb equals 0.08 mag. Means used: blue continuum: 31.2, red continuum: 36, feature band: 30.2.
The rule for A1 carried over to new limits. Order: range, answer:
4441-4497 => 33.2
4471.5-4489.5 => 36.3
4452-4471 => 29.7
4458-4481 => 33.2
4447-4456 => 30.6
